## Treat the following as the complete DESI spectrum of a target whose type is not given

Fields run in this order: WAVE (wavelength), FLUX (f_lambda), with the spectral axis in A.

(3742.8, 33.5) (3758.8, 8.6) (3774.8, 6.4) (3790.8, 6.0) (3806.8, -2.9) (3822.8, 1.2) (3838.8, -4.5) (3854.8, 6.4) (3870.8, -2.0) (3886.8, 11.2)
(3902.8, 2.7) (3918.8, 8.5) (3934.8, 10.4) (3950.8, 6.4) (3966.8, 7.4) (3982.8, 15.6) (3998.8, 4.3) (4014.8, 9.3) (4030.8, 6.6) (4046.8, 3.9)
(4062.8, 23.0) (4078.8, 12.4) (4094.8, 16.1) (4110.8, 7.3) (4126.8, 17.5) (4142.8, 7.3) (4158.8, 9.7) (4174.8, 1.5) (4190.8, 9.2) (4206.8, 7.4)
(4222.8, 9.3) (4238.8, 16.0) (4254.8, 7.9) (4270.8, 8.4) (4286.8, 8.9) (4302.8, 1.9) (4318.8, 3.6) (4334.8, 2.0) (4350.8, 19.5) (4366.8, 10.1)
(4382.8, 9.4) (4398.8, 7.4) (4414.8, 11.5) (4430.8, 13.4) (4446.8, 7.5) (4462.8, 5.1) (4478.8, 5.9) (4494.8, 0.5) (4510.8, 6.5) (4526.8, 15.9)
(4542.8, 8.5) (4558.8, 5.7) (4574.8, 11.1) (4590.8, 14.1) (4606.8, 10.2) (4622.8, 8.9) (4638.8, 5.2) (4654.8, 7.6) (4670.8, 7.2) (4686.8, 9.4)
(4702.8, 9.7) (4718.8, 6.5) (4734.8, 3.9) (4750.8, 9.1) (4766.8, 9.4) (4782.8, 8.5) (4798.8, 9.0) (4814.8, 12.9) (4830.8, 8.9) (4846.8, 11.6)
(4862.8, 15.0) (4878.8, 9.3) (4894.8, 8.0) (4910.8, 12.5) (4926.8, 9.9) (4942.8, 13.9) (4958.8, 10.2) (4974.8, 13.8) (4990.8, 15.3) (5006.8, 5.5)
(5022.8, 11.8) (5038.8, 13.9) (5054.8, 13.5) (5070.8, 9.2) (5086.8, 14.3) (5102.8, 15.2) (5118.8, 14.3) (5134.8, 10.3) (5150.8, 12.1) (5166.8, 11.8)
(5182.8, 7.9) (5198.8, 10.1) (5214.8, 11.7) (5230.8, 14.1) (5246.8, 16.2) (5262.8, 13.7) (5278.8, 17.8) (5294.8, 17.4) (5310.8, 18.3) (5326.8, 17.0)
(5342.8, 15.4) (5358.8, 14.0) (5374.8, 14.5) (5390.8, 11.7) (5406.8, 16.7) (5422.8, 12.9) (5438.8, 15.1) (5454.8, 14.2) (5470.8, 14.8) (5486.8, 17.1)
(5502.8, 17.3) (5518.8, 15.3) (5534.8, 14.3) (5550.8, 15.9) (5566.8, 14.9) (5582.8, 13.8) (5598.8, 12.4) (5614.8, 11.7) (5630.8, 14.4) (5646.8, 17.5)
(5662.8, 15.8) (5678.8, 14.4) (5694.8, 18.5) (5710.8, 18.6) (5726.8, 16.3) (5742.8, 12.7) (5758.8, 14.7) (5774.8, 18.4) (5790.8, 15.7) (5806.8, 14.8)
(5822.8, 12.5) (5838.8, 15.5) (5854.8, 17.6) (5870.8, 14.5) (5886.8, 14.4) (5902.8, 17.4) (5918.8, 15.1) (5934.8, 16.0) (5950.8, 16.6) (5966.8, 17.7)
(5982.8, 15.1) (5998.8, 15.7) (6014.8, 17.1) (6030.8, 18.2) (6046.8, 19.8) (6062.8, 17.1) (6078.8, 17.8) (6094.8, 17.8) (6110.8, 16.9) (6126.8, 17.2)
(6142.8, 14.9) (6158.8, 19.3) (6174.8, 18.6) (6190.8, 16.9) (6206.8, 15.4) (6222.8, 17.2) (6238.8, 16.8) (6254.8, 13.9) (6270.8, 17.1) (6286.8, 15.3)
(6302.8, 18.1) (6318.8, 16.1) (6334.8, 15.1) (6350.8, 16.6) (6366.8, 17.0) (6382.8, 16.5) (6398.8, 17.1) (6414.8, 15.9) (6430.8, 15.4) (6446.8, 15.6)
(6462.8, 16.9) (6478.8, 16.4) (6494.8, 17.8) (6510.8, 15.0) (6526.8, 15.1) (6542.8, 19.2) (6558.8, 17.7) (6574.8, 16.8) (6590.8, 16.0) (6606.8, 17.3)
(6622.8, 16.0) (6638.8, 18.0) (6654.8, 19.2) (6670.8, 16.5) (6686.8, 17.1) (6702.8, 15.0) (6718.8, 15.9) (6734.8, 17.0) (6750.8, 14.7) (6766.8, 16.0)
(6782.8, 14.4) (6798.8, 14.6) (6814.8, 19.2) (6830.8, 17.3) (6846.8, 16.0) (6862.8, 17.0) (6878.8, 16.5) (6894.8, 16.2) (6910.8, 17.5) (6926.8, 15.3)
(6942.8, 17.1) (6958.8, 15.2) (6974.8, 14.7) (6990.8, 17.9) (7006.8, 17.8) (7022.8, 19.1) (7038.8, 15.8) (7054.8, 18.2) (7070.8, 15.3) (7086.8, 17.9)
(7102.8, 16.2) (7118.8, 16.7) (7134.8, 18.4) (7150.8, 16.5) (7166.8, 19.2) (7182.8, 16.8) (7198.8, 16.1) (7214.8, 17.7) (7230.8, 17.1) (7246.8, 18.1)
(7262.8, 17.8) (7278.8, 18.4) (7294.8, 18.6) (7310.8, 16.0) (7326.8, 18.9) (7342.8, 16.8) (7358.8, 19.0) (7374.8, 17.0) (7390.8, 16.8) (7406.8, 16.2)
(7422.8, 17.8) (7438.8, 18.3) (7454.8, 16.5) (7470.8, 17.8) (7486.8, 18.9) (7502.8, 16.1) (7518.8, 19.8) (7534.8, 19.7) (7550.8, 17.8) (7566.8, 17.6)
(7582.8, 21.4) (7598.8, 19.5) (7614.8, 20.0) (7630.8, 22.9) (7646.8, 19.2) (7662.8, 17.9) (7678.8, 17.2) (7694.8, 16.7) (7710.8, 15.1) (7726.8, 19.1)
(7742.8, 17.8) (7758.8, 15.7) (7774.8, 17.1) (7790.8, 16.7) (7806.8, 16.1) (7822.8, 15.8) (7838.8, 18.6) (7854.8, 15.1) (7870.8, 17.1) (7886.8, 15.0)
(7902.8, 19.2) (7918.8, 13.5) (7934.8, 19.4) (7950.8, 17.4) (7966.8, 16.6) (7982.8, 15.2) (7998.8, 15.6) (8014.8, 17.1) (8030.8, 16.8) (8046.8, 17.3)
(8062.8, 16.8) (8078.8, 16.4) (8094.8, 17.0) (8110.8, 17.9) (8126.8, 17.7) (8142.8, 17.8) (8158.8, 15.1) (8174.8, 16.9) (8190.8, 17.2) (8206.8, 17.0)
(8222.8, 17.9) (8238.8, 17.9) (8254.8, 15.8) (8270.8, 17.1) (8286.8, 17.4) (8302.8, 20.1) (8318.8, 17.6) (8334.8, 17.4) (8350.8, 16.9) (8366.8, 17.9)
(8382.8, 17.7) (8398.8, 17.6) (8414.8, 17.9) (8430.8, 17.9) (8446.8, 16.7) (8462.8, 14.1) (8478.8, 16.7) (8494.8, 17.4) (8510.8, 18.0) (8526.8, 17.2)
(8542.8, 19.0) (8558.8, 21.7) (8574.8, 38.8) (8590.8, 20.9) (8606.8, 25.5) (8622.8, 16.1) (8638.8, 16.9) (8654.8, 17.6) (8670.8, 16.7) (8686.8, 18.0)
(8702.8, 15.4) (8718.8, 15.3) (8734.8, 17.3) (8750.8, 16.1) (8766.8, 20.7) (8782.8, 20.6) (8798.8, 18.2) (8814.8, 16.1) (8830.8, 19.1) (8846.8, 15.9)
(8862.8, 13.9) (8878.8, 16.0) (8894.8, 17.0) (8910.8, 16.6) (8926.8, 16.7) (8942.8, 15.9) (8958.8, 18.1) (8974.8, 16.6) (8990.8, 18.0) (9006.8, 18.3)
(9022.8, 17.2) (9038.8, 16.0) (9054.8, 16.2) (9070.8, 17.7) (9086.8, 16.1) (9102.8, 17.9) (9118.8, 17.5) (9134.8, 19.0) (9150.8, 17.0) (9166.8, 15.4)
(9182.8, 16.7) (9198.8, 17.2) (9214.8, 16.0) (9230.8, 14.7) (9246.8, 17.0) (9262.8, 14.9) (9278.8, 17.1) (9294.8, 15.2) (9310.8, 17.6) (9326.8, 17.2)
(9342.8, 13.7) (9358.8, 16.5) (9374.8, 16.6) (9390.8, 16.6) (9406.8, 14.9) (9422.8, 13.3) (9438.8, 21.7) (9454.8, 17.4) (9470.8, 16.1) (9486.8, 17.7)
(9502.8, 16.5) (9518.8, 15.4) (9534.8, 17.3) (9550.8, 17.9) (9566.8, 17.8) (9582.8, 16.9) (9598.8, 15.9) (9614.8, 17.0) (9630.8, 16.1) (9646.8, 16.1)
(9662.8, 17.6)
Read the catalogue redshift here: 0.31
